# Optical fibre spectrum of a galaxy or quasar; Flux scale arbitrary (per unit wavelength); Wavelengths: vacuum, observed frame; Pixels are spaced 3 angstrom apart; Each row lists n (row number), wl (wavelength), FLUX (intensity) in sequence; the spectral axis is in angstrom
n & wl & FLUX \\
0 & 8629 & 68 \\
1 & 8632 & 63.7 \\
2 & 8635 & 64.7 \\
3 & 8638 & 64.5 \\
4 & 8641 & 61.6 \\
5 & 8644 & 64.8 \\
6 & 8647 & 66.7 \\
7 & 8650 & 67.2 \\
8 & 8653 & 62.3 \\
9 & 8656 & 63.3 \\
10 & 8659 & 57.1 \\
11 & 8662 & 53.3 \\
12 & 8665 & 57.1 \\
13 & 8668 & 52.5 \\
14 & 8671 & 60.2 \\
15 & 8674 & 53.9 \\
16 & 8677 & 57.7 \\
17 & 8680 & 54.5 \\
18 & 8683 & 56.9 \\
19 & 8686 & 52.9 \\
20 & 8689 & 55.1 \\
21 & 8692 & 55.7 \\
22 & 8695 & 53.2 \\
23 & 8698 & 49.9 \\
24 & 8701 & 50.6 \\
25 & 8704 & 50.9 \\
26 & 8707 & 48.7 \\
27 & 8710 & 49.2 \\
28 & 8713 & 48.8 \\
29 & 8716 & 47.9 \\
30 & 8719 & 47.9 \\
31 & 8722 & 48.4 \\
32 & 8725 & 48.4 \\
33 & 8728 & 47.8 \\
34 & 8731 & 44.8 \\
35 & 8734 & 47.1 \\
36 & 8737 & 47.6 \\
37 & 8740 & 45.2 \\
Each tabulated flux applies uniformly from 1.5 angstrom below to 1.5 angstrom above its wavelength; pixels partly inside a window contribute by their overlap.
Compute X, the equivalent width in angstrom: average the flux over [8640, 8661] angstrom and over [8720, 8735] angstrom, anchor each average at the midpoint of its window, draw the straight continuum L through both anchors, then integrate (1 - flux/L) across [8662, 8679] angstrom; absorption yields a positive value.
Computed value 0.9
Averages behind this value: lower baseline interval 63.1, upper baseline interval 47.3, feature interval 56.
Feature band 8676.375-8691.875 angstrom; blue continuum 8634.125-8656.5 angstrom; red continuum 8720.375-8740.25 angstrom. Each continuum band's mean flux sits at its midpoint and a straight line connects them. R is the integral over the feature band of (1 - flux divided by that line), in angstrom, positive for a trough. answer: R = 0.3 angstrom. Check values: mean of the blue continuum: 64.4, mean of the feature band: 55.3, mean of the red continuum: 47.2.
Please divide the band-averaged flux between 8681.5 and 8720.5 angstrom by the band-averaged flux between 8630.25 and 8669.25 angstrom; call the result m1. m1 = 0.8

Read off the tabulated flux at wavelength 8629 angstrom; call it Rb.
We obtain 68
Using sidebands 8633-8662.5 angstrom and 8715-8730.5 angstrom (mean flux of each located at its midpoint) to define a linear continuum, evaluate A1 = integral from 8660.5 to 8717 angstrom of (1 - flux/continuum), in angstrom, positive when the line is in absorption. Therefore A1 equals 1.5 angstrom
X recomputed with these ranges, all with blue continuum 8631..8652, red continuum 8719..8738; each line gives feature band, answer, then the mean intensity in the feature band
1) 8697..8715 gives 0.8 angstrom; 49.6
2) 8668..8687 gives 0.6 angstrom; 55.8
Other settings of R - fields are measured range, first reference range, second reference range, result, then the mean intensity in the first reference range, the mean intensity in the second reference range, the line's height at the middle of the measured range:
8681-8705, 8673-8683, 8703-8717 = -0.3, 55.7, 49.1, 52.6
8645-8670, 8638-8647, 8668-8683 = 0.2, 64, 56.2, 60.5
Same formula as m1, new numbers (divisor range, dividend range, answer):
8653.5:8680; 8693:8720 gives 0.87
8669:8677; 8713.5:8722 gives 0.85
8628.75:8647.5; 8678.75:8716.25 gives 0.81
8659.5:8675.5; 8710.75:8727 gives 0.87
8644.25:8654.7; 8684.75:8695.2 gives 0.83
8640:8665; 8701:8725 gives 0.79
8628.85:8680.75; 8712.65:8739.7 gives 0.78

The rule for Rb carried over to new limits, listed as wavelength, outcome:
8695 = 53.2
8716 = 47.9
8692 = 55.7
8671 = 60.2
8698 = 49.9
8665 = 57.1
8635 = 64.7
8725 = 48.4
